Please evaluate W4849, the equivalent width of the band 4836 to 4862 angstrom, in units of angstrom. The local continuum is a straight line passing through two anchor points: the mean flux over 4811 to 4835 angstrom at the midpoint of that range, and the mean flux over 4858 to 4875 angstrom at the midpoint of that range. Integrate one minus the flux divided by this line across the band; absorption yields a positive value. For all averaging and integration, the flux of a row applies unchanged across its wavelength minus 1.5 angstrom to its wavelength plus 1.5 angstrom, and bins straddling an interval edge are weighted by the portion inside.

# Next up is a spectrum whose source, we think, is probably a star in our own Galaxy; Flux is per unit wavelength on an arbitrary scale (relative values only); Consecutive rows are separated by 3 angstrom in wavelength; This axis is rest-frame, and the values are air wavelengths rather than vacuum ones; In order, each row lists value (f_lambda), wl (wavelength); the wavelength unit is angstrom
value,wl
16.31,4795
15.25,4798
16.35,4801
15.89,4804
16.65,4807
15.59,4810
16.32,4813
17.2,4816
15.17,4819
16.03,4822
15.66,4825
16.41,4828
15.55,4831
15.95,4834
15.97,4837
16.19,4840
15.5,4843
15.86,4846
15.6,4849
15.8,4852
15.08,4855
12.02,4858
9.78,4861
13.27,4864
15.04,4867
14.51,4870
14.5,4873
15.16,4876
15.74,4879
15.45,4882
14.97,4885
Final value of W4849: -0.45 angstrom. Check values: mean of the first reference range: 16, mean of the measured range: 14.7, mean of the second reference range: 13.3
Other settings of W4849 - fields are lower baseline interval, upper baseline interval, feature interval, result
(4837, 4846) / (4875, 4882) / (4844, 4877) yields 3.00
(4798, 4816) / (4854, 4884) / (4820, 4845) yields -0.97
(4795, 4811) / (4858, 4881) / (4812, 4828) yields -0.67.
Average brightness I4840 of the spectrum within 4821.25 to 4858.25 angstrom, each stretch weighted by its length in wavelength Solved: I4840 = 15.6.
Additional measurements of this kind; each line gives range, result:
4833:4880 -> 14.7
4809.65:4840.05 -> 16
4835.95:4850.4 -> 15.8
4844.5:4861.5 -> 14.3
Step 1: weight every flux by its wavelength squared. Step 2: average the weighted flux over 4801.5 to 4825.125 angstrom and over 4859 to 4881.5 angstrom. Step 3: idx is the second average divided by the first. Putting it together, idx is 0.9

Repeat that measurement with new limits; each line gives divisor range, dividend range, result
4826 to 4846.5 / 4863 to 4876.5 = 0.92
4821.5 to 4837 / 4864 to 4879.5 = 0.94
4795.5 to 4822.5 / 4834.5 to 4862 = 0.94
